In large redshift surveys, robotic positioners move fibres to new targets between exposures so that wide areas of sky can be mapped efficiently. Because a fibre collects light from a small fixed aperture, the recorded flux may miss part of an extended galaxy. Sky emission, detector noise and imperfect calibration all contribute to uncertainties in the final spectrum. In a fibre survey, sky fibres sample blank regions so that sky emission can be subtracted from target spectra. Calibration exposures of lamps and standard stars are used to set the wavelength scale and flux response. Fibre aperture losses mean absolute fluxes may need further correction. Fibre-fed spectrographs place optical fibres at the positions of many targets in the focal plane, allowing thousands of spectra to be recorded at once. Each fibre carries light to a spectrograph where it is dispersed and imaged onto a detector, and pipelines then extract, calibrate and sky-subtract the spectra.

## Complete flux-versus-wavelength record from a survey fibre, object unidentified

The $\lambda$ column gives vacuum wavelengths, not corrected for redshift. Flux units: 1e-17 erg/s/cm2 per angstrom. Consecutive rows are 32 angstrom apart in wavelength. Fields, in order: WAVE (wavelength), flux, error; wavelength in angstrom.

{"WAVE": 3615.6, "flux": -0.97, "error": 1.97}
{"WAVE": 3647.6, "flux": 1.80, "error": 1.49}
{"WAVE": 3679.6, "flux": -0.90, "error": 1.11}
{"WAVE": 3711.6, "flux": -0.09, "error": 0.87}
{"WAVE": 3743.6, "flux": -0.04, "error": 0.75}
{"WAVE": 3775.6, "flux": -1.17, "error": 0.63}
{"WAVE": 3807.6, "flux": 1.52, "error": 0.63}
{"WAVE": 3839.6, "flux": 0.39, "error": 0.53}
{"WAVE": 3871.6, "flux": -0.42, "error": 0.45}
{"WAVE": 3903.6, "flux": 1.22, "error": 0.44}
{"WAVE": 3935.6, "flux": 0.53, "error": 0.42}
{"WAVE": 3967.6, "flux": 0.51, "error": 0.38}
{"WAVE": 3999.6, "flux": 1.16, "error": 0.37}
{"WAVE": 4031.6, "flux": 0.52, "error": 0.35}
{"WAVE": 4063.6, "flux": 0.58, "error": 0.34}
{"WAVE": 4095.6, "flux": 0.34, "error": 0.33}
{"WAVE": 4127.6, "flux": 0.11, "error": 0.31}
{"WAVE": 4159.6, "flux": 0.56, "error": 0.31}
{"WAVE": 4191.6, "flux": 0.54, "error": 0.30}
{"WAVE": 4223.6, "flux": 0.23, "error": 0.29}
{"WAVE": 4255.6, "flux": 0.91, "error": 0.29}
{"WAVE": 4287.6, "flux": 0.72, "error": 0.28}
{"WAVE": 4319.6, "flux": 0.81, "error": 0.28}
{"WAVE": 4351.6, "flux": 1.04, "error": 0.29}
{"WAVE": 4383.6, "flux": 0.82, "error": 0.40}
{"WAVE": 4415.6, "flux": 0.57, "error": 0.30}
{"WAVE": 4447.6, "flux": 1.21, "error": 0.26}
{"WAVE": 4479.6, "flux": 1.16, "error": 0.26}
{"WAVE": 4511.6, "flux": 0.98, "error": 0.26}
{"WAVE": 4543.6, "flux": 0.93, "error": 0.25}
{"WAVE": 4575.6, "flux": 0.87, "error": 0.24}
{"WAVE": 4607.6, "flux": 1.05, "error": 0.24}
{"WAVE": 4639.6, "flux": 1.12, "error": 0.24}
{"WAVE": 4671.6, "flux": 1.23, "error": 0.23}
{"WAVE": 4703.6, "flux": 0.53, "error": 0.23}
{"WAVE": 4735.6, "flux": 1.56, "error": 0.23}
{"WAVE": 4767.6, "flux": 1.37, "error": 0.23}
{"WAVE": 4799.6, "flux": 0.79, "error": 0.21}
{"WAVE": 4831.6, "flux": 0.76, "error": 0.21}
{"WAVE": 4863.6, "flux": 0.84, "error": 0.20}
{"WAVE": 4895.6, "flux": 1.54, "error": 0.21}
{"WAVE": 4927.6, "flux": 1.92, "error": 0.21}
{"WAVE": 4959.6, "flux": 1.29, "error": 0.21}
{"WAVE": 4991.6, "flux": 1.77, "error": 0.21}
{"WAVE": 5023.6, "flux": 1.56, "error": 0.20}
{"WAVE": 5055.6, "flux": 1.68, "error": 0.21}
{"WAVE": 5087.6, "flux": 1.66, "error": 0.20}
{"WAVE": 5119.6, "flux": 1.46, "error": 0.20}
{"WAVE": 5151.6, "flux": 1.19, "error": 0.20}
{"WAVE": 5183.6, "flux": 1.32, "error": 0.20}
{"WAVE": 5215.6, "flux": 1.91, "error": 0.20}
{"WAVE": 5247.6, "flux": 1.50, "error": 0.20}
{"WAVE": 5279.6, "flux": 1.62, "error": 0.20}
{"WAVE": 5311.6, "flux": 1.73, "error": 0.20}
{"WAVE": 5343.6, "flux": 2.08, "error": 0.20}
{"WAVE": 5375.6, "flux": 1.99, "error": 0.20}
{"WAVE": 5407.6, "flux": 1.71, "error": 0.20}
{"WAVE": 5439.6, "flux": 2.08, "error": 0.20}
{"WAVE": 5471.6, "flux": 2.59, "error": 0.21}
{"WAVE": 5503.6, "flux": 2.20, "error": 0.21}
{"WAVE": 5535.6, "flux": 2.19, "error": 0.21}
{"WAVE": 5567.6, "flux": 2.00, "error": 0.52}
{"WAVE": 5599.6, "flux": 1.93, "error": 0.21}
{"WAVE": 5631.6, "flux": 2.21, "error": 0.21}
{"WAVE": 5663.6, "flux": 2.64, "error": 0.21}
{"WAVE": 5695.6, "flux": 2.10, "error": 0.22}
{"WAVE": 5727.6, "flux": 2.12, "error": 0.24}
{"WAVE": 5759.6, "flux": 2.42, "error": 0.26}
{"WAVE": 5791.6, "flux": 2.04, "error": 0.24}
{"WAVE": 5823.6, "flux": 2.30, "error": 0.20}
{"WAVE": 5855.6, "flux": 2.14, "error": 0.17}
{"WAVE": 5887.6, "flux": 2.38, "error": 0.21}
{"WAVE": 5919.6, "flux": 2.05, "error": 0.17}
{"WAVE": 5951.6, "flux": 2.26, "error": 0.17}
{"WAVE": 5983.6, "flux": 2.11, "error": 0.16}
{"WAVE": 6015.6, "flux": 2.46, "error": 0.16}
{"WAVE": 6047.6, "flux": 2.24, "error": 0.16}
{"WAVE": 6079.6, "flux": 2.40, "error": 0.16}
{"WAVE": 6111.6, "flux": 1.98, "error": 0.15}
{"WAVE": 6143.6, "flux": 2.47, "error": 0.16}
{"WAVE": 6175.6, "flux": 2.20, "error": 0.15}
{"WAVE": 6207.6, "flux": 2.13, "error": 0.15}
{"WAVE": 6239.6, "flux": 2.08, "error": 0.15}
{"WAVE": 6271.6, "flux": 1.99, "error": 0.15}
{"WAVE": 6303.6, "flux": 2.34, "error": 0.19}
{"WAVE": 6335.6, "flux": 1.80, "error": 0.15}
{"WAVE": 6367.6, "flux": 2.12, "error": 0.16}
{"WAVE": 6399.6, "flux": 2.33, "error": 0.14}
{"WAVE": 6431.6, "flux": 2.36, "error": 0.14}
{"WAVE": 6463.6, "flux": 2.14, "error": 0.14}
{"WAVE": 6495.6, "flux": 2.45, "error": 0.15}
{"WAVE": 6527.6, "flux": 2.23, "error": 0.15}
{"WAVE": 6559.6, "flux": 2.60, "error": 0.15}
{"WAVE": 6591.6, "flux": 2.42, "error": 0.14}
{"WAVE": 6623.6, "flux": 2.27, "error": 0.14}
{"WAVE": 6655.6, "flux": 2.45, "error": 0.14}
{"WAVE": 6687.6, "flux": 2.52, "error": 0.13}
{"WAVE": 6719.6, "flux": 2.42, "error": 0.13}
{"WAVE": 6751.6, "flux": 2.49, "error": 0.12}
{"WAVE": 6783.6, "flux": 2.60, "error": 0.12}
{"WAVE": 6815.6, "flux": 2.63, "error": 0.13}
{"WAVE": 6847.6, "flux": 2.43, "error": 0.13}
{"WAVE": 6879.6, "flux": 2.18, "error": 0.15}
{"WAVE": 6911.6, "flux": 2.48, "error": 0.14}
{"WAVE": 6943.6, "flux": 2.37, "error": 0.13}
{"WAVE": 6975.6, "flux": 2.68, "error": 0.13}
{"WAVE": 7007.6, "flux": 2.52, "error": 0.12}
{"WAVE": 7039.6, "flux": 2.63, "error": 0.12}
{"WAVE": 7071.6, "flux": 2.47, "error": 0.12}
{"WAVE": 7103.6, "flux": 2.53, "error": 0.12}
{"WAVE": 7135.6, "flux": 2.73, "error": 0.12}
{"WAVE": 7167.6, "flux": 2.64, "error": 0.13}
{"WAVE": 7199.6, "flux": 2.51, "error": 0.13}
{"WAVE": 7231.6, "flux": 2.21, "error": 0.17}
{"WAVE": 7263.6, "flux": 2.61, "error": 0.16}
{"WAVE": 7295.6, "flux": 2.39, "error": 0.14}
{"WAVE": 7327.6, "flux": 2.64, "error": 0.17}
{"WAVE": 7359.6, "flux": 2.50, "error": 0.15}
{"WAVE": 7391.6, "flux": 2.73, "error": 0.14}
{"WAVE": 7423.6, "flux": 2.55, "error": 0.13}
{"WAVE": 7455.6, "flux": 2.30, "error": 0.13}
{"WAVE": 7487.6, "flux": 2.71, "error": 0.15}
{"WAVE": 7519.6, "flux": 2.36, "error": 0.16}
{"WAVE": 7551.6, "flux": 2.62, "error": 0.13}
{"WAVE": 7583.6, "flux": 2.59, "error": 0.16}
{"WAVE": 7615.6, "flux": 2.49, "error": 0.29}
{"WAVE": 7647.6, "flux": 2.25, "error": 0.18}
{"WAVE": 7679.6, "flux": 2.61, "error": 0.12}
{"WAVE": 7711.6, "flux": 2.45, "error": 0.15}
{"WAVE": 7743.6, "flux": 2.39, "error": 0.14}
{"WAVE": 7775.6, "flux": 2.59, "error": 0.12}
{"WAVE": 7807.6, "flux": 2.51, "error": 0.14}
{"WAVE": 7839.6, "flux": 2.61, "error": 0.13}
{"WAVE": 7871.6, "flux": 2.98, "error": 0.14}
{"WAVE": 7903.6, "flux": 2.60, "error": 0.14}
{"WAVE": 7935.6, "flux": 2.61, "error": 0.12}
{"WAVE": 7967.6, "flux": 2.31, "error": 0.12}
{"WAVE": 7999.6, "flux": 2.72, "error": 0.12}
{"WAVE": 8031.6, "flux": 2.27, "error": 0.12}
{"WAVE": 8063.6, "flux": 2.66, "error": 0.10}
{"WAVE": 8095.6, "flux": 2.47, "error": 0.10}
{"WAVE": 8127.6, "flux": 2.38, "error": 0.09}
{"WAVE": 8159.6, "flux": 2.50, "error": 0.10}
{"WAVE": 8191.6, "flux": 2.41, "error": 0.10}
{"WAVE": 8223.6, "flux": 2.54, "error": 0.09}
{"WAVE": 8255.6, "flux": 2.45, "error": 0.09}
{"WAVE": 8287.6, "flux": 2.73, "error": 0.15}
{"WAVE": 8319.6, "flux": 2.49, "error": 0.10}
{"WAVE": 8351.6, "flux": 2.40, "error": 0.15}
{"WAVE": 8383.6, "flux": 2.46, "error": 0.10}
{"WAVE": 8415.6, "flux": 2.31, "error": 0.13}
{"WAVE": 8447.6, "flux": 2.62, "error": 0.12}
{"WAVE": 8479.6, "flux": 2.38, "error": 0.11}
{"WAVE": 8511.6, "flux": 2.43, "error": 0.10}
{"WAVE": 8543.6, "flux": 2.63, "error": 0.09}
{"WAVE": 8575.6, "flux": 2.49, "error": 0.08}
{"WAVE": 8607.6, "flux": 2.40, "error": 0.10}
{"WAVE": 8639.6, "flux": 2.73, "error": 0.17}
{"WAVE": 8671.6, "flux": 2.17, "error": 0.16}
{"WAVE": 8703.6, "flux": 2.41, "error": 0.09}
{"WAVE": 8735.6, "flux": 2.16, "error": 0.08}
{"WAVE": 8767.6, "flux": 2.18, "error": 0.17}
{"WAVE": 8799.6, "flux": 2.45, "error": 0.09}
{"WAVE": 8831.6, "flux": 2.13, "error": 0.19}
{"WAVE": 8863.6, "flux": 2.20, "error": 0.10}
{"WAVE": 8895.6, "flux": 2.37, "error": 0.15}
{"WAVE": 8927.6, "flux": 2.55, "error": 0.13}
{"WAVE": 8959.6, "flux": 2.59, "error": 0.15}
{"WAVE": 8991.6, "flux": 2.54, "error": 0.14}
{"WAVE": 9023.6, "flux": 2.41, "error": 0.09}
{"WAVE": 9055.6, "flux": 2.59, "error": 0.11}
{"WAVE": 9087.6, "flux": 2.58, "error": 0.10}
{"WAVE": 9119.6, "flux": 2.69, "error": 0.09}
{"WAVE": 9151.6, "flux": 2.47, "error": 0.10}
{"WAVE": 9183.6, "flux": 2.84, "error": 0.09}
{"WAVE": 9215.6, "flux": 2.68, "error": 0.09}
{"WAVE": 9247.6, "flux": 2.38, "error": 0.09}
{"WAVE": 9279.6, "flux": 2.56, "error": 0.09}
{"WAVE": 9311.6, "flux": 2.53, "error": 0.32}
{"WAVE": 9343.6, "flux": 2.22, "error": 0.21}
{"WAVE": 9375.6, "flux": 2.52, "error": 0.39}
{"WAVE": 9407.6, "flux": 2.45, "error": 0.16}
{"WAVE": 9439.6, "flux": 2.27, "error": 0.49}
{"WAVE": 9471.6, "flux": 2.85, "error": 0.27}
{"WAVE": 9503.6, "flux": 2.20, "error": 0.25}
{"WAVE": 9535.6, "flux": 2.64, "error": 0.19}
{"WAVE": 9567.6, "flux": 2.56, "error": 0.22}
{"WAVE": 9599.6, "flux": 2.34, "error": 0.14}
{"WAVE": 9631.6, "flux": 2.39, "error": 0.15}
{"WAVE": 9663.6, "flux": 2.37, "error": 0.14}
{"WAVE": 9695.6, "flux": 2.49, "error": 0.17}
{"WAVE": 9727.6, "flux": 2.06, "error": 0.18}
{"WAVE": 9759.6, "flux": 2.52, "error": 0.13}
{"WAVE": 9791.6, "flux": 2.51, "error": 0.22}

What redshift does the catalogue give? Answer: 0.22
